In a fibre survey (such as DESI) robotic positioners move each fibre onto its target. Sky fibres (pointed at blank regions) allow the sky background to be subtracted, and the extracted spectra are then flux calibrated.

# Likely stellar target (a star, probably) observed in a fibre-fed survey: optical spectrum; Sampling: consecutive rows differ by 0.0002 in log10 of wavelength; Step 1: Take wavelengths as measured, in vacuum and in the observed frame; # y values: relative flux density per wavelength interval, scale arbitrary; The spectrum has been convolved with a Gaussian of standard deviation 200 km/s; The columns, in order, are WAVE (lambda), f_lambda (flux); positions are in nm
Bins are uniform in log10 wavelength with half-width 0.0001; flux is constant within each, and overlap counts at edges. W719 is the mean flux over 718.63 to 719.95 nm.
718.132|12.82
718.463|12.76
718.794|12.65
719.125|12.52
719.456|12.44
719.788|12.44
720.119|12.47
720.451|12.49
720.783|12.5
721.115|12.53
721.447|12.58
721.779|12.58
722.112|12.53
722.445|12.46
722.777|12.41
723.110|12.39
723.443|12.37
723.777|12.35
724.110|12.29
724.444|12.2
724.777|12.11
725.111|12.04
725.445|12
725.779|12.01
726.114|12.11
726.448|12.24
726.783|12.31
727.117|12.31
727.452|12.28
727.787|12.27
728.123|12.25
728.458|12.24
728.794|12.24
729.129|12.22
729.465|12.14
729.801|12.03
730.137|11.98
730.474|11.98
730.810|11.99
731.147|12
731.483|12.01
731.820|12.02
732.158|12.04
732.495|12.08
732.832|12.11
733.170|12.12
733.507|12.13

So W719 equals 12.5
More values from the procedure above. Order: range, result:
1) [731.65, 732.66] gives 12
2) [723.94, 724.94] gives 12.2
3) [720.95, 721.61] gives 12.6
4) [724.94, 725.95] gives 12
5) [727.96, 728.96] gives 12.2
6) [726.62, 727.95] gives 12.3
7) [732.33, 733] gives 12.1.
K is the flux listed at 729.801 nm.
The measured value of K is 12.03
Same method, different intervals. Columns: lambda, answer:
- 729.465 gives 12.14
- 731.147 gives 12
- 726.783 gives 12.31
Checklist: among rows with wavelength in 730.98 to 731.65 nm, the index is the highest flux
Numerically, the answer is 12.01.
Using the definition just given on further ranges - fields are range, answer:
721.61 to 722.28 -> 12.58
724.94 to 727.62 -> 12.31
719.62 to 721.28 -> 12.53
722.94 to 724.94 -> 12.39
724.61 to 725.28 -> 12.11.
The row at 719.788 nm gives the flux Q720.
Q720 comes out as 12.44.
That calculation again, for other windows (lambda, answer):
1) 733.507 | 12.13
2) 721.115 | 12.53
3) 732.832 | 12.11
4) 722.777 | 12.41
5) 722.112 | 12.53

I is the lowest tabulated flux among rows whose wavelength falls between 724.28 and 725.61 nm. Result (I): 12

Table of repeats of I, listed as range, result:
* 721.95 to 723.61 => 12.37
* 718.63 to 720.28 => 12.44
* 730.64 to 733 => 11.99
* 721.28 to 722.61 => 12.46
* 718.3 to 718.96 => 12.65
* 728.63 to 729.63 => 12.14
